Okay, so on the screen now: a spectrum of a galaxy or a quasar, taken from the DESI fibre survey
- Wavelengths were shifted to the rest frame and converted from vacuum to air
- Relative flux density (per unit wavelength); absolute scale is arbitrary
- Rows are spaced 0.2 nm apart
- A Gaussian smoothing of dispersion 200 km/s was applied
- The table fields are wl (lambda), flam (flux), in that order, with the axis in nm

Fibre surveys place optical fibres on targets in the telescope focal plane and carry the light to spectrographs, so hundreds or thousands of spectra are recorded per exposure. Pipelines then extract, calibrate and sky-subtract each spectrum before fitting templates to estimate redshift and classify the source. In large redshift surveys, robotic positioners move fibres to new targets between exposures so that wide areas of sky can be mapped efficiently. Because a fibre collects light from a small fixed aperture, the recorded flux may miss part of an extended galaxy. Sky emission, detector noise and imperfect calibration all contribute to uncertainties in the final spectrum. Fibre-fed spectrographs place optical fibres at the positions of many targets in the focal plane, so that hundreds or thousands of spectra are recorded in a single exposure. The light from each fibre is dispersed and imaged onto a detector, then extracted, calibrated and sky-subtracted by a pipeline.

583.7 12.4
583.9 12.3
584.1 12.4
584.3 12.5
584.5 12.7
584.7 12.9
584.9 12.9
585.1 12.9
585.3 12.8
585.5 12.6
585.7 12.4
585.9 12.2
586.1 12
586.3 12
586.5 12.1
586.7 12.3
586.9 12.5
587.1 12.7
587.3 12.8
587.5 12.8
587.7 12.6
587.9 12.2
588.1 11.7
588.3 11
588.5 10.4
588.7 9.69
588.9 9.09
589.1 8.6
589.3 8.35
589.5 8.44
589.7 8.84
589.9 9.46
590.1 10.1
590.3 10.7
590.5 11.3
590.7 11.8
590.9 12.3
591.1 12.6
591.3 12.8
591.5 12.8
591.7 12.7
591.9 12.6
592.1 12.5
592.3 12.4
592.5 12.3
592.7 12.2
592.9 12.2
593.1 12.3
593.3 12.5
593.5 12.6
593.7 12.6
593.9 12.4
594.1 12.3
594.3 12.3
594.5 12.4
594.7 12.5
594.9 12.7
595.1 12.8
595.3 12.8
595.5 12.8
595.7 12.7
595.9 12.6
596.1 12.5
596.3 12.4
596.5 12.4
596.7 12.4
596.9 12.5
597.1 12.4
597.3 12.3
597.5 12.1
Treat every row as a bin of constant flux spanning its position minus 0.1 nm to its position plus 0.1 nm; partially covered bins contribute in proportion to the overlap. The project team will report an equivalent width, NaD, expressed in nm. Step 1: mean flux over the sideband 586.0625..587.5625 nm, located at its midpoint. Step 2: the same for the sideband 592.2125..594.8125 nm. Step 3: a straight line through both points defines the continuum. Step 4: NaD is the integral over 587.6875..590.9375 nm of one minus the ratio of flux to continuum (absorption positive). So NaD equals 0.55 nm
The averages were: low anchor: 12.4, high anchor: 12.4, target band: 10.3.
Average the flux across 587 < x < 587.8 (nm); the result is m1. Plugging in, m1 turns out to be 12.7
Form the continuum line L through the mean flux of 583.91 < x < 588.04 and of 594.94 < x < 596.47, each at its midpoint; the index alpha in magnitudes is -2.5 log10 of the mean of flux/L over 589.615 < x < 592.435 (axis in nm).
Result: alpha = 0.08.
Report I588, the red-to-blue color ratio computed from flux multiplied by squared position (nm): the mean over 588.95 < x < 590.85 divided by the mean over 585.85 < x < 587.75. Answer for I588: 0.8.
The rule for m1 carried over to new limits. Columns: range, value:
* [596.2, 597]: 12.4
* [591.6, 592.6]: 12.5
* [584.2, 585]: 12.7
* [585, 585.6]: 12.8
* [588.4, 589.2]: 9.45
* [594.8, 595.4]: 12.8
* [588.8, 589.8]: 8.66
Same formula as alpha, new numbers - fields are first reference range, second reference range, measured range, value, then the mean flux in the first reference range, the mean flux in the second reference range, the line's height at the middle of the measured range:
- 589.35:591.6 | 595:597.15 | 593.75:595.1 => -0.03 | 11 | 12.6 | 12.1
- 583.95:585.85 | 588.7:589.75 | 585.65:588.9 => -0.13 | 12.7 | 8.75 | 10.5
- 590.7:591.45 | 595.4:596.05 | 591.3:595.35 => 0.01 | 12.5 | 12.7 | 12.6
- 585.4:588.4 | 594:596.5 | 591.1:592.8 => -0.01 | 12.3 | 12.6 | 12.4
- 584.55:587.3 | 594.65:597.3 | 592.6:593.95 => 0.01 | 12.5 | 12.6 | 12.5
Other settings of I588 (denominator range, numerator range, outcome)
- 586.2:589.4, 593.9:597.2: 1.14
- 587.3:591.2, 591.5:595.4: 1.19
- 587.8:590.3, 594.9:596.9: 1.31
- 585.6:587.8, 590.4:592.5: 1.01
